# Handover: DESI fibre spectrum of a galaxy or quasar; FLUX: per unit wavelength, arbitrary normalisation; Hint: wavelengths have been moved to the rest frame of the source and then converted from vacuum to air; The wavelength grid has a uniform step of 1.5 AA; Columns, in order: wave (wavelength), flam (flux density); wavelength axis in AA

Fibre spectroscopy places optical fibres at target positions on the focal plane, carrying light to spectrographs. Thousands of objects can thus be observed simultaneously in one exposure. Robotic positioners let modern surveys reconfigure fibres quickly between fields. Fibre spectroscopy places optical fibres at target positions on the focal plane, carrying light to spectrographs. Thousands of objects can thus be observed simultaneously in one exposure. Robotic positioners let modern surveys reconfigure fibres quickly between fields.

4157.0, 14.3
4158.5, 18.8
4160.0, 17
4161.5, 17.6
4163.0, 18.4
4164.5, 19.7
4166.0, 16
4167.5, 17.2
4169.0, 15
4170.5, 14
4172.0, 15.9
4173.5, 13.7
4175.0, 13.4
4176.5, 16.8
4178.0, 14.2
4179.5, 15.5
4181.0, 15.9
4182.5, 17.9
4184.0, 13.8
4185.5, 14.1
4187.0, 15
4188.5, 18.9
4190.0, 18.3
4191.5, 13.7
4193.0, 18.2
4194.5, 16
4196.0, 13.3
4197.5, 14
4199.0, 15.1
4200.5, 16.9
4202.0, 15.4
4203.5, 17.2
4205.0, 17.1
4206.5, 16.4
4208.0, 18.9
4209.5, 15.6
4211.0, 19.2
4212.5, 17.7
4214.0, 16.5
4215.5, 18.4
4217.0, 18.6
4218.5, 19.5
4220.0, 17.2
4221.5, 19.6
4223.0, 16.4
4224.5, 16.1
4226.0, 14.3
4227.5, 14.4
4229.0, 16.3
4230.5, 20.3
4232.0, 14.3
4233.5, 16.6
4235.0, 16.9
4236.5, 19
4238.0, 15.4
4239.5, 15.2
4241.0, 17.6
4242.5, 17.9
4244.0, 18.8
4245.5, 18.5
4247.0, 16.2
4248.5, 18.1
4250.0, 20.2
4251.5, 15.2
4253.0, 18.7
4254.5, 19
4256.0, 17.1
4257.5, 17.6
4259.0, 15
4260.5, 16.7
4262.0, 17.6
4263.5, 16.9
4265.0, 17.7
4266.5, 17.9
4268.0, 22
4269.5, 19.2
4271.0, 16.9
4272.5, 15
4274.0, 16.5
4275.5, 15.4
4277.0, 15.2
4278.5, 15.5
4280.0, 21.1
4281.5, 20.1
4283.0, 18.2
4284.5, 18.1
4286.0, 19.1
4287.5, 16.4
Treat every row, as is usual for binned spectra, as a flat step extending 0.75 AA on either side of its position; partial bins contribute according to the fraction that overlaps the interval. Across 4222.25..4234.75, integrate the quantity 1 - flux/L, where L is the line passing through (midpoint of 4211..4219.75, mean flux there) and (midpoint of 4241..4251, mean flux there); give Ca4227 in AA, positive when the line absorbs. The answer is 1.41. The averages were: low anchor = 18.2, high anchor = 18.2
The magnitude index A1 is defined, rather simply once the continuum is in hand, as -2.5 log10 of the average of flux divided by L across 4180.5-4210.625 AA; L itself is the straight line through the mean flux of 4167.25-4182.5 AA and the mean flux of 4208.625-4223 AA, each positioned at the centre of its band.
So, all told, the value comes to 0.03 mag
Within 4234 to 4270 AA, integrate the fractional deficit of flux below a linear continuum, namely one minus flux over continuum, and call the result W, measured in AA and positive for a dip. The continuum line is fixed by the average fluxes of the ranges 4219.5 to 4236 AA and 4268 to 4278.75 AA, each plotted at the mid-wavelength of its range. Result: -2.20 AA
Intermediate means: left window 16.6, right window 16.7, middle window 17.7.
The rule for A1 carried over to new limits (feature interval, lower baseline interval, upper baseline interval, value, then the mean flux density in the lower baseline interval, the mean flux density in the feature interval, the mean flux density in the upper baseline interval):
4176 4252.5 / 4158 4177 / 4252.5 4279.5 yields 0.005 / 16.4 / 16.7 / 17.2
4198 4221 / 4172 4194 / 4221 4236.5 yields -0.071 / 15.7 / 17.3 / 16.6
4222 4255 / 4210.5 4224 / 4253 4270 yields 0.057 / 18.1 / 17.1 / 17.9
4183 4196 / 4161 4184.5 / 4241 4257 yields 0.034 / 15.9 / 15.9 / 17.9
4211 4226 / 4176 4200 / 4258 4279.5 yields -0.096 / 15.7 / 17.7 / 17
